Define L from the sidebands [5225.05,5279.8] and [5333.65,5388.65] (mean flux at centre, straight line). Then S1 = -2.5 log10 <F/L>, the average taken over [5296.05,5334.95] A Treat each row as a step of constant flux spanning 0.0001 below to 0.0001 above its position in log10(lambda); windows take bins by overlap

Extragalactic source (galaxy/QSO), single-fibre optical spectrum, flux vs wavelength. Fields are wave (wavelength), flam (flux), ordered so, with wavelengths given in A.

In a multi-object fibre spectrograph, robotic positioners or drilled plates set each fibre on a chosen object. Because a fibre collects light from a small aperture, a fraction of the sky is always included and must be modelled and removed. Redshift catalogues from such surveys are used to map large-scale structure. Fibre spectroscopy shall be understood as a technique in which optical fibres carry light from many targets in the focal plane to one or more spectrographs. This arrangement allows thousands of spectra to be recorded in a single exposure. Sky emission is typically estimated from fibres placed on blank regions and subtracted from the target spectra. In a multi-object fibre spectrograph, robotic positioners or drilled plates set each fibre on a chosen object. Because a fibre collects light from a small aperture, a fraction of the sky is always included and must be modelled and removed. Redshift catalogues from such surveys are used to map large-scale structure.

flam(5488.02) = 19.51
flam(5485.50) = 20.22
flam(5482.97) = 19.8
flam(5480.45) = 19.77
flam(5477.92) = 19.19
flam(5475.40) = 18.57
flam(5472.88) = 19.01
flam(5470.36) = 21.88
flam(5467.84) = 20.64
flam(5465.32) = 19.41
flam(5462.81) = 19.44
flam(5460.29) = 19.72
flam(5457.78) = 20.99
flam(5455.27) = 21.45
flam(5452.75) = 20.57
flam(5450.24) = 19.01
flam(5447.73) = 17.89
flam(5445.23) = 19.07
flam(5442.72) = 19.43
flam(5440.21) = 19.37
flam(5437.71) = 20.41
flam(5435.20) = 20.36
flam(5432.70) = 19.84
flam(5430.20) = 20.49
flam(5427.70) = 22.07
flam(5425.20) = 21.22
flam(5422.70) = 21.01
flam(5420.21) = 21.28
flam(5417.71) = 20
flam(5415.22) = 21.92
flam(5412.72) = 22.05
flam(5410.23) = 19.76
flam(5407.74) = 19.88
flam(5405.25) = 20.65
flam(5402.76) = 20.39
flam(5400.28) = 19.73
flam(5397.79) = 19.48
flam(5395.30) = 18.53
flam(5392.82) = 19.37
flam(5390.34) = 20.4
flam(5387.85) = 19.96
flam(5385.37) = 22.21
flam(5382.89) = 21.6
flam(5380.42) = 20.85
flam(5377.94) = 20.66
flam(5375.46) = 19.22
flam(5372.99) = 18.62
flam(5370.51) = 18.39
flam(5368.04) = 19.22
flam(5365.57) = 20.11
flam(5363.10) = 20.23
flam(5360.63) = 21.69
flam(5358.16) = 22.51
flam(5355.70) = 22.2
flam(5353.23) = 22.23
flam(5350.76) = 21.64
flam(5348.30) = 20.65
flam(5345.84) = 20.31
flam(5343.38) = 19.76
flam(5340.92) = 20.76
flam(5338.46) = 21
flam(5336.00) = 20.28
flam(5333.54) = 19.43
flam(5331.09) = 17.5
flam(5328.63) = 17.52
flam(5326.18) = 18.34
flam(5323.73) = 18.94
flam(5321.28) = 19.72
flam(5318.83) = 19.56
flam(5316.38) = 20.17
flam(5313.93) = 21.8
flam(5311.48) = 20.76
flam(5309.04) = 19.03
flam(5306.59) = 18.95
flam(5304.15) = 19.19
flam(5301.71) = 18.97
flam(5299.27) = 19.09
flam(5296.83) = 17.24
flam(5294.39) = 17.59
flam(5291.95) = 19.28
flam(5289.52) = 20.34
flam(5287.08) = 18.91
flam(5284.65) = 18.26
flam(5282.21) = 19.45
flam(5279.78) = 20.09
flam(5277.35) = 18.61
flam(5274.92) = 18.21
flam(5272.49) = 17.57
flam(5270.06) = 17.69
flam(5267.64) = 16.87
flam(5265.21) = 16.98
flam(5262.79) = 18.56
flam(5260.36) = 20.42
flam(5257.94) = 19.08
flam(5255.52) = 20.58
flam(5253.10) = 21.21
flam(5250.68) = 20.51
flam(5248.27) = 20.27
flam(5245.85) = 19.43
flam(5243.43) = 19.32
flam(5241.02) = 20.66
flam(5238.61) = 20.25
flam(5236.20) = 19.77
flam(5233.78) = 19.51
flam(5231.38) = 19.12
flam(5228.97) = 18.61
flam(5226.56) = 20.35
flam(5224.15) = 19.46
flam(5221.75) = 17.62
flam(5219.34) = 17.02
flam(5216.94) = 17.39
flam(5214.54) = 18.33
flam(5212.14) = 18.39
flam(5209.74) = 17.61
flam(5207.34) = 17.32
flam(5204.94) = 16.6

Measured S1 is 0.049 mag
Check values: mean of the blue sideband 19.3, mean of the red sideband 20.6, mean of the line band 19.2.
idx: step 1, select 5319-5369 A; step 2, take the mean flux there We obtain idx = 20.2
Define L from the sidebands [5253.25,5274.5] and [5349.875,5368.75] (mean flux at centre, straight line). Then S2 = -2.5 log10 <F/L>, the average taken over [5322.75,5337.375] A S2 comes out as 0.10 mag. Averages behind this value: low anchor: 18.6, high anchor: 21.3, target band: 18.7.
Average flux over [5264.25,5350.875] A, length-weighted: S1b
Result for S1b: 19.2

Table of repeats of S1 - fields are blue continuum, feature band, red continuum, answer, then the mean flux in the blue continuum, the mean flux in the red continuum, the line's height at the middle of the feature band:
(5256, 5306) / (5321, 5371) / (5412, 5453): -0.04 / 18.7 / 20.3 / 19.4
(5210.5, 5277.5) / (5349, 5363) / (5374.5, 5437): -0.09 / 19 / 20.5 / 20.1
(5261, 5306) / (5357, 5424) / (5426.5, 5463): -0.05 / 18.5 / 20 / 19.5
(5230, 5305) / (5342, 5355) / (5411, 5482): -0.07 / 19.1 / 20.2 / 19.6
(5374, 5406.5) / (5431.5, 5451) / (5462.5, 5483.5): 0.03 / 20.2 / 19.8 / 19.9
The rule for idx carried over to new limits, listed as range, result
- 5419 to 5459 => 20.3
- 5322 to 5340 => 19.1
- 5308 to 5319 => 20.3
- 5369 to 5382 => 19.6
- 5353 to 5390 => 20.6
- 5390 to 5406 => 19.7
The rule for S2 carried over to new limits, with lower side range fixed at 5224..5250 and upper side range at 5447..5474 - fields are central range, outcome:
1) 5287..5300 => 0.06 mag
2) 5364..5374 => 0.04 mag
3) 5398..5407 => -0.01 mag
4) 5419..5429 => -0.07 mag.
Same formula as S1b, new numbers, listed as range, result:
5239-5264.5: 20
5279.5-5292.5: 19.3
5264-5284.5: 18.2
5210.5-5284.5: 19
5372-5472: 20.3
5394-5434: 20.5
